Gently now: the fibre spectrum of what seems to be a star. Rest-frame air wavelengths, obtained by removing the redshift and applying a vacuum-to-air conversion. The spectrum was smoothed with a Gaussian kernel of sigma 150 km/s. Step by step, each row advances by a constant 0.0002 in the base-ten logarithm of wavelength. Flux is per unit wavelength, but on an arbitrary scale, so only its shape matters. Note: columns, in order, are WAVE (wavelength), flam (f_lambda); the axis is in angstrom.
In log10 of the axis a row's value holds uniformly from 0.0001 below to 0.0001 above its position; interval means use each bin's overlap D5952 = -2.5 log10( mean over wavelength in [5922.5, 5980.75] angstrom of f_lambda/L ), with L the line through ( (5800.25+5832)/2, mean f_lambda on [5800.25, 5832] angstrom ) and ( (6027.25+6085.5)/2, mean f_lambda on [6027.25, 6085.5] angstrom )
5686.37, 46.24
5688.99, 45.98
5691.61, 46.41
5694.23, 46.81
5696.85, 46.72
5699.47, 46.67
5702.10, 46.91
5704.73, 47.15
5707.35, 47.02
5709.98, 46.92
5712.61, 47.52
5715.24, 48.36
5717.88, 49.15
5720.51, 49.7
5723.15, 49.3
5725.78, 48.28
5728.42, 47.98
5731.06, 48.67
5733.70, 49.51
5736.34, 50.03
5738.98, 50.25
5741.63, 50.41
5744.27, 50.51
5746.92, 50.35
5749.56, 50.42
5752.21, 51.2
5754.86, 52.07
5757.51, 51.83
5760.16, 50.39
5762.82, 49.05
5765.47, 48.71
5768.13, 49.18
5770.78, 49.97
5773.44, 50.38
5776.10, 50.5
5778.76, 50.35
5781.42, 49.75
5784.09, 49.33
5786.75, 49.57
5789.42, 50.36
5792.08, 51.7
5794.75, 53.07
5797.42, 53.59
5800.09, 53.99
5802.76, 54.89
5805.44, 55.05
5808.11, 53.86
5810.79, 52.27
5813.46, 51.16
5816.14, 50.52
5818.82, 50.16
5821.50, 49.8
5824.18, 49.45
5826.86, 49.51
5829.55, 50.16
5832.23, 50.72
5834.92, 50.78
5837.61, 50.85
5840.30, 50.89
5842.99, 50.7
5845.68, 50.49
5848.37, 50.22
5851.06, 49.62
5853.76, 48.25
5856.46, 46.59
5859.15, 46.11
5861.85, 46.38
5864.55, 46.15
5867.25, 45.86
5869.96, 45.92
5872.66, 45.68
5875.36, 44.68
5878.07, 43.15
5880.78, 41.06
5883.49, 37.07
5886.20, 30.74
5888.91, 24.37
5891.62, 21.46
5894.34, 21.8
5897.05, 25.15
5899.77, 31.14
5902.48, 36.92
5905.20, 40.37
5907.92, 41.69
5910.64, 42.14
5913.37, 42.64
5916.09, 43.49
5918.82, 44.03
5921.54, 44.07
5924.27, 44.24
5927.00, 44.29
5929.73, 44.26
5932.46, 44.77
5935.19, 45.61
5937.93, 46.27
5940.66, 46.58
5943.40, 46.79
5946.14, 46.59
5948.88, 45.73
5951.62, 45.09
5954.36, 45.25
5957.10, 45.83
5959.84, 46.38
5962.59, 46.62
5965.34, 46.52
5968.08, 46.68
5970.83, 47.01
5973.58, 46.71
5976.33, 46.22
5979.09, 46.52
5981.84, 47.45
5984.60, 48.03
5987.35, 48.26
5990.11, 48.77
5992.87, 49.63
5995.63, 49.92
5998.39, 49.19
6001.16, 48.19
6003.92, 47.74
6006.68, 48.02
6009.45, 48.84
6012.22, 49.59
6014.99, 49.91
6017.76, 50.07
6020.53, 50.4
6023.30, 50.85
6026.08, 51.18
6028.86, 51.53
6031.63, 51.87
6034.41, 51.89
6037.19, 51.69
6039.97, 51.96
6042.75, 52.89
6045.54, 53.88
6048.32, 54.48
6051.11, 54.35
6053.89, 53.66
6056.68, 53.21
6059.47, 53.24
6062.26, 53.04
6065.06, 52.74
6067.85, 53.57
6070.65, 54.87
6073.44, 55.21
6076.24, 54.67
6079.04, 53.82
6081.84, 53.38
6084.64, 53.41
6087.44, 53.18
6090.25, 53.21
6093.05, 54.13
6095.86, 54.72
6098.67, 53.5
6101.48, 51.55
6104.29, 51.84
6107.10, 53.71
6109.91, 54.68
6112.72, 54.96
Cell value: 0.15 mag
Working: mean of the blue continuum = 51.6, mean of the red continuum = 53.3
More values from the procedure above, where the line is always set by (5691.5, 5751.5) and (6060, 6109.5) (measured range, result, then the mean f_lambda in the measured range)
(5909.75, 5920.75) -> 0.186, 43.2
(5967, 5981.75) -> 0.118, 46.7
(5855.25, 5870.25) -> 0.097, 46.2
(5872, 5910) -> 0.419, 34.6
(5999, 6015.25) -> 0.083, 48.6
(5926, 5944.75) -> 0.134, 45.5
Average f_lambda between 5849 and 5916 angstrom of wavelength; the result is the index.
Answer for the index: 39.6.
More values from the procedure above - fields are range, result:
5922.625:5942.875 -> 45.2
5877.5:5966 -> 40.6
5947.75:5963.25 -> 45.8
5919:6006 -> 46.6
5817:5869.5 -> 49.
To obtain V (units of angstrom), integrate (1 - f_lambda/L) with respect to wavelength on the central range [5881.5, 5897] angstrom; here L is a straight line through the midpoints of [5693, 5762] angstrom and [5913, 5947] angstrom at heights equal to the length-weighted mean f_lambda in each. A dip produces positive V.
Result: 6.2 angstrom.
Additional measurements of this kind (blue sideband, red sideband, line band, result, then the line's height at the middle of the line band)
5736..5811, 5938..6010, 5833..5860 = 0.10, 49.7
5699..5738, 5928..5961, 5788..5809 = -2.62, 47.4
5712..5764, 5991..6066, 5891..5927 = 9.37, 50.6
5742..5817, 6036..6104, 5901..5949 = 7.81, 52.4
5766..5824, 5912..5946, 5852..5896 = 7.33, 47.5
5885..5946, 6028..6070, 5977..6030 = -1.02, 48.2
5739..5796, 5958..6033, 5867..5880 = 1.25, 49.6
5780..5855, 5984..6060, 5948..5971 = 2.18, 50.9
